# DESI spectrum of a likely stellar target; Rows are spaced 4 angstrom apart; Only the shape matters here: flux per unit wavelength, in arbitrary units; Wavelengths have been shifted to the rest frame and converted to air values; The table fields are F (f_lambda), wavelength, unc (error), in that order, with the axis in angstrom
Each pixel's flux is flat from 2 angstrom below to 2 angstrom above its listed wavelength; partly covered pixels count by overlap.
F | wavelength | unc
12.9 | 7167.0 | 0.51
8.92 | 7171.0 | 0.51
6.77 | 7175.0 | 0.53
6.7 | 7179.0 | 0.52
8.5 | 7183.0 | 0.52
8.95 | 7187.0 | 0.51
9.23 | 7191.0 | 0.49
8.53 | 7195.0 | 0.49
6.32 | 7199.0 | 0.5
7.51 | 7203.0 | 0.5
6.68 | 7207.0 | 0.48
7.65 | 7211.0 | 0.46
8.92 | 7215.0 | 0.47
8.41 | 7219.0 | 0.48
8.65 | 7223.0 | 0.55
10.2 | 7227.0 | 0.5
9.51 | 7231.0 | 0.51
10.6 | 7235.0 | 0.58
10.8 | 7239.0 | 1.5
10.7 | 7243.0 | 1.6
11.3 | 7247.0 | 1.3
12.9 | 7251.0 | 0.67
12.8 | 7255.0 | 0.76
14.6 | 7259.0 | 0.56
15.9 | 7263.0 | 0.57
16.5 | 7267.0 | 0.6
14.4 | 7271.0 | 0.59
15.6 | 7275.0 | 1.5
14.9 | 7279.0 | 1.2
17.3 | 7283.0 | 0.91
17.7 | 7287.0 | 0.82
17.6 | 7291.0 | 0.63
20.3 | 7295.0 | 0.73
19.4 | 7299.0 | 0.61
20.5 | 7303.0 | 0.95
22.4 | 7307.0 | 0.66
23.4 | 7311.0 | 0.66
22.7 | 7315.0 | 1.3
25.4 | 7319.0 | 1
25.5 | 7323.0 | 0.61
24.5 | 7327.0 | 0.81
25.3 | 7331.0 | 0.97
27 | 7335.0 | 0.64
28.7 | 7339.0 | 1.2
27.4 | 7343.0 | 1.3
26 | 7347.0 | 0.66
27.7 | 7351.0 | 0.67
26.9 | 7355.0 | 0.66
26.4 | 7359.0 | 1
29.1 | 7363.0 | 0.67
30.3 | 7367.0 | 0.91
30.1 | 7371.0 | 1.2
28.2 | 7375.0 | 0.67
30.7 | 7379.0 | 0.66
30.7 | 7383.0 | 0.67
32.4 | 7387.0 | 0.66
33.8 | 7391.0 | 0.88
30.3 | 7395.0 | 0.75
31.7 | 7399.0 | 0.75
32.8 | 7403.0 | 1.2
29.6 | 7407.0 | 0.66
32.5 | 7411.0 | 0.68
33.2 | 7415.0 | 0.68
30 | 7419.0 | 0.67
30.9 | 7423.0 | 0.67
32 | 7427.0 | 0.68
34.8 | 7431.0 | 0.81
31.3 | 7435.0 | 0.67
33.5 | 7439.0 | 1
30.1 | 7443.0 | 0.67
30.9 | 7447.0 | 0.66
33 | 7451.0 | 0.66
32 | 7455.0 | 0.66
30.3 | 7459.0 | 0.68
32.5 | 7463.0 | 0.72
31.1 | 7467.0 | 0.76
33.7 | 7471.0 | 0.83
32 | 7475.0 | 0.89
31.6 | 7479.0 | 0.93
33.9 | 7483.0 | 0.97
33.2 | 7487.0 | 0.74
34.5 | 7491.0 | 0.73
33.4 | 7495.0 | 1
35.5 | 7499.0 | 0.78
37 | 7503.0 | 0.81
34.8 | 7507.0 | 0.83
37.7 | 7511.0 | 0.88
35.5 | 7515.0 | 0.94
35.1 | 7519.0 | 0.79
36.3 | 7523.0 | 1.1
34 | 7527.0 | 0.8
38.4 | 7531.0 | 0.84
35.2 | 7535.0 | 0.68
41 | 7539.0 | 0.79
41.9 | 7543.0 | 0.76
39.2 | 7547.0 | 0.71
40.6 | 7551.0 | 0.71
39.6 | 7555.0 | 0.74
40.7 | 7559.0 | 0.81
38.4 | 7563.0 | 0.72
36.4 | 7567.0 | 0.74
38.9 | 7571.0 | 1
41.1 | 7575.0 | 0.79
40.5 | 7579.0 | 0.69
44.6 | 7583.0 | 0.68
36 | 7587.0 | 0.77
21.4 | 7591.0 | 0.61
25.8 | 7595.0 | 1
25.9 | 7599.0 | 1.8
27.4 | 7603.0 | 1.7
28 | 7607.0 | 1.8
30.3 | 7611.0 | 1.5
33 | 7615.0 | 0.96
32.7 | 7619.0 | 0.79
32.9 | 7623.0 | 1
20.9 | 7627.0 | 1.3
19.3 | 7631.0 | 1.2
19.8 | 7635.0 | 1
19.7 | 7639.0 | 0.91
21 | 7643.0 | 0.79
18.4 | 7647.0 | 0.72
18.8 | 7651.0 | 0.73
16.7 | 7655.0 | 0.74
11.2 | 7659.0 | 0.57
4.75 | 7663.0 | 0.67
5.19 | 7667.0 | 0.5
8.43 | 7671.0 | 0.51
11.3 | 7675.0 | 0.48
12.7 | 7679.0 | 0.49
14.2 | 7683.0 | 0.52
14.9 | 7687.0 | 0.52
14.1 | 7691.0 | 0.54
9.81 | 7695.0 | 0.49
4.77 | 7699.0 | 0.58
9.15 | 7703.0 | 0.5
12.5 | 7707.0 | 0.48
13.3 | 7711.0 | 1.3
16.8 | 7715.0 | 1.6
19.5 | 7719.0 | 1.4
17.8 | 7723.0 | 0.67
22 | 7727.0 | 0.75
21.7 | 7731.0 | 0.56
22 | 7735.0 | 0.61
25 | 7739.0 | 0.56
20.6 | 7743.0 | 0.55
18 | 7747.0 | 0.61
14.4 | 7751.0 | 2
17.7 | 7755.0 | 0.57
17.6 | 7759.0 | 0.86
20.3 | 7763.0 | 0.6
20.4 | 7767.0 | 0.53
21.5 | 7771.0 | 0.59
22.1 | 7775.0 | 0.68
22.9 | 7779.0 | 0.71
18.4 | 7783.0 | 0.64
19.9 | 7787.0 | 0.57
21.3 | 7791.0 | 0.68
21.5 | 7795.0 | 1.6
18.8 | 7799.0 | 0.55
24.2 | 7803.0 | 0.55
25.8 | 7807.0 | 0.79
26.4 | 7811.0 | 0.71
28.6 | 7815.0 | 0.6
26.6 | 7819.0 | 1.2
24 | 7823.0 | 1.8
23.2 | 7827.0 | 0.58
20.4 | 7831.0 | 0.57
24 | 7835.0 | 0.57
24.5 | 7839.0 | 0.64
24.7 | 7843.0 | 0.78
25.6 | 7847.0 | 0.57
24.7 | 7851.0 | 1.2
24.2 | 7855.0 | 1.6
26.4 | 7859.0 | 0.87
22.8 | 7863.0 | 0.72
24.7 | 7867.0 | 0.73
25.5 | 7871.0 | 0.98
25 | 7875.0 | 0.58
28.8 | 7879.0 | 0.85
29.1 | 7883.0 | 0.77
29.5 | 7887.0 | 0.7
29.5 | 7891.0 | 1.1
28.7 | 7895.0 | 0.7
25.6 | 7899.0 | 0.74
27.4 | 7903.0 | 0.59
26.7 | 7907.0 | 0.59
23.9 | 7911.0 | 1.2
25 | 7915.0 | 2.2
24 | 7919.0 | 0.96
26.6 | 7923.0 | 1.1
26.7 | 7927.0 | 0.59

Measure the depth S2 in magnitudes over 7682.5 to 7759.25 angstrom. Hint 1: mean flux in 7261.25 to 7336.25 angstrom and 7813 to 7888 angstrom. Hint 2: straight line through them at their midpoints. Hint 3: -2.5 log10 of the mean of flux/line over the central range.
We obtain 0.43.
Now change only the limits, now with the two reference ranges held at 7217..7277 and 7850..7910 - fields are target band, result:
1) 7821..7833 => 0.128 mag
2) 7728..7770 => 0.186 mag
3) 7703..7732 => 0.328 mag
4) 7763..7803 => 0.166 mag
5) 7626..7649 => 0.066 mag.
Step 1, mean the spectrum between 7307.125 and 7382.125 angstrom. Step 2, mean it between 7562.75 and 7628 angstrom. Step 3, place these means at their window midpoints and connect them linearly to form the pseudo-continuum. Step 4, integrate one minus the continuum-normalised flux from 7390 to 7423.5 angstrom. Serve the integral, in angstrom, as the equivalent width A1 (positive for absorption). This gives -3.9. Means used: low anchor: 26.9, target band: 31.6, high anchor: 32.6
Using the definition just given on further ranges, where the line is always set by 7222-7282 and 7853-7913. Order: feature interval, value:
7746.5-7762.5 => 4.4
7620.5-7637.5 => -2.0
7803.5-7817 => -0.9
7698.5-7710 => 6.6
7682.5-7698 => 6.7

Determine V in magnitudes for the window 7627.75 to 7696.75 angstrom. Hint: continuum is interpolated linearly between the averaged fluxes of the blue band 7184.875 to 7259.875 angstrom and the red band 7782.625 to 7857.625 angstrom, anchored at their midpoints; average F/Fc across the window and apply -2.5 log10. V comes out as 0.357 mag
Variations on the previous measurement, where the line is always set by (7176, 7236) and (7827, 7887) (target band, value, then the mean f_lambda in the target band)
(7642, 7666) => 0.34 mag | 14.5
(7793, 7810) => 0.04 mag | 22.8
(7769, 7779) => 0.05 mag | 22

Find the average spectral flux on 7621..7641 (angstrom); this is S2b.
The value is 22.5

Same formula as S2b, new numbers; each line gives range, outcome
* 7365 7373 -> 30.2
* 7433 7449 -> 31.4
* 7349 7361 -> 27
